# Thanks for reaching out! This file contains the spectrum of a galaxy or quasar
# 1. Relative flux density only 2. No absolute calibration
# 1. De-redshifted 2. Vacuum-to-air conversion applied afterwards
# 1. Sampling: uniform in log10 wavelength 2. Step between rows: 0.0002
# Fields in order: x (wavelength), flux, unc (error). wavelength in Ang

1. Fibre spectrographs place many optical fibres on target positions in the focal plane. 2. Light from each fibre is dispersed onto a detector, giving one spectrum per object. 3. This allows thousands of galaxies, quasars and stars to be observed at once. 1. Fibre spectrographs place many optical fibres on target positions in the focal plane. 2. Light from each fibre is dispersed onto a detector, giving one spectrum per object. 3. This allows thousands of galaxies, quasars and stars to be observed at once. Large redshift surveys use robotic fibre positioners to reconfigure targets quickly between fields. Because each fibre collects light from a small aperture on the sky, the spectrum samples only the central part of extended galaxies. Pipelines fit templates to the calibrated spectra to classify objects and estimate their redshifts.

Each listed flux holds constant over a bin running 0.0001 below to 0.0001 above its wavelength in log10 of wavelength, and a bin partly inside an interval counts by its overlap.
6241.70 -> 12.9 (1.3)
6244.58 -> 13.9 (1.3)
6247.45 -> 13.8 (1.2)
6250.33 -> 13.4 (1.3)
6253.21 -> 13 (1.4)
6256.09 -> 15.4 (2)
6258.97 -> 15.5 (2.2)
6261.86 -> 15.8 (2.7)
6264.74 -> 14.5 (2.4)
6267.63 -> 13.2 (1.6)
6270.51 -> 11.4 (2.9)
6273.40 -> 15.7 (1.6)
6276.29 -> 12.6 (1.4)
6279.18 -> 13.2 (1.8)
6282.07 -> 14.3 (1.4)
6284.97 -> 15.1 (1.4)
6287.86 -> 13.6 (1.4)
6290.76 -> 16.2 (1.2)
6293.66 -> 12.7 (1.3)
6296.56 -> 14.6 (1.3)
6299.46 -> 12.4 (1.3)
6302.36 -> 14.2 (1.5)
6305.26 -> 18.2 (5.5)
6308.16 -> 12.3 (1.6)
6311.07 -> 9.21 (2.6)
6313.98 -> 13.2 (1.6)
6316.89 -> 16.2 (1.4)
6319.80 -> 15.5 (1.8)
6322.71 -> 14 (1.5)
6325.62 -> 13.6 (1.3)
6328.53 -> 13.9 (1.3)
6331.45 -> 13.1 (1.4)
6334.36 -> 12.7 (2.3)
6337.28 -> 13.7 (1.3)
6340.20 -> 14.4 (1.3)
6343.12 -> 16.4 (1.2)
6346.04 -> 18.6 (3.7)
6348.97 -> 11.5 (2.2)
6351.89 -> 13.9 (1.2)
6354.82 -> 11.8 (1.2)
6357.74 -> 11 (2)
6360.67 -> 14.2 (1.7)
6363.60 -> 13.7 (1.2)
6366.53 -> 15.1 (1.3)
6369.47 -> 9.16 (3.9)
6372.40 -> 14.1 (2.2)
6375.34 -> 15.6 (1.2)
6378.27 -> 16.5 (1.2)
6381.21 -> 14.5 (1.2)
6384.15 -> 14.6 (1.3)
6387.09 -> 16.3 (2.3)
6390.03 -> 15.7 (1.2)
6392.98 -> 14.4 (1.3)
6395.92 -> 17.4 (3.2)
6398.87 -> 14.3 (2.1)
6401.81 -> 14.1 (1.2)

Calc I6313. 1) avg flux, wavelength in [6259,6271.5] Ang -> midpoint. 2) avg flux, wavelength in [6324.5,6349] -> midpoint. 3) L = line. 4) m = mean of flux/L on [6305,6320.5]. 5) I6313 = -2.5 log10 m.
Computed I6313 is 0.042 mag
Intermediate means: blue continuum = 14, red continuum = 14.4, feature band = 13.7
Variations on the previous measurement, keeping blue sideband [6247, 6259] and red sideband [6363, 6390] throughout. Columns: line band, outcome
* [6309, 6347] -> 0.018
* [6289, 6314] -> 0.044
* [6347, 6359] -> 0.169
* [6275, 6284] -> 0.056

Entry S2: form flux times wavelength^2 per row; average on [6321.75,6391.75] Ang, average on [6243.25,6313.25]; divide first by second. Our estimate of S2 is 1.0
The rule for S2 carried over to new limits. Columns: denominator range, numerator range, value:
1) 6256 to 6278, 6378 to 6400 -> 1.13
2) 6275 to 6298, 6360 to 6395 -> 1.07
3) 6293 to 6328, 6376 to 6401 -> 1.14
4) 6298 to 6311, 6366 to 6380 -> 1.04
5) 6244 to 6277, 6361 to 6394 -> 1.07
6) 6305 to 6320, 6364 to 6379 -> 1.04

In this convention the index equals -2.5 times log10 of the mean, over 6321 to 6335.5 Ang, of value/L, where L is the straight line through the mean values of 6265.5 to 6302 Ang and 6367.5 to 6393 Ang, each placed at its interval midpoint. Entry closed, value 0.05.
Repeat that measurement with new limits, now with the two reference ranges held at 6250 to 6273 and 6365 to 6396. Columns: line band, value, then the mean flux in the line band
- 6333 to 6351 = 0.00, 14.5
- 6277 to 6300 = 0.02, 14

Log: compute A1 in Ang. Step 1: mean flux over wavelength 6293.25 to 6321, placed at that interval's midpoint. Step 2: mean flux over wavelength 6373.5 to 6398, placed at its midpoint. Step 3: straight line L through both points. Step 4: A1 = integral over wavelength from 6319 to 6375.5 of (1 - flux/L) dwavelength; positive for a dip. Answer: 3.8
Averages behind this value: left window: 13.9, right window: 15.6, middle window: 13.7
